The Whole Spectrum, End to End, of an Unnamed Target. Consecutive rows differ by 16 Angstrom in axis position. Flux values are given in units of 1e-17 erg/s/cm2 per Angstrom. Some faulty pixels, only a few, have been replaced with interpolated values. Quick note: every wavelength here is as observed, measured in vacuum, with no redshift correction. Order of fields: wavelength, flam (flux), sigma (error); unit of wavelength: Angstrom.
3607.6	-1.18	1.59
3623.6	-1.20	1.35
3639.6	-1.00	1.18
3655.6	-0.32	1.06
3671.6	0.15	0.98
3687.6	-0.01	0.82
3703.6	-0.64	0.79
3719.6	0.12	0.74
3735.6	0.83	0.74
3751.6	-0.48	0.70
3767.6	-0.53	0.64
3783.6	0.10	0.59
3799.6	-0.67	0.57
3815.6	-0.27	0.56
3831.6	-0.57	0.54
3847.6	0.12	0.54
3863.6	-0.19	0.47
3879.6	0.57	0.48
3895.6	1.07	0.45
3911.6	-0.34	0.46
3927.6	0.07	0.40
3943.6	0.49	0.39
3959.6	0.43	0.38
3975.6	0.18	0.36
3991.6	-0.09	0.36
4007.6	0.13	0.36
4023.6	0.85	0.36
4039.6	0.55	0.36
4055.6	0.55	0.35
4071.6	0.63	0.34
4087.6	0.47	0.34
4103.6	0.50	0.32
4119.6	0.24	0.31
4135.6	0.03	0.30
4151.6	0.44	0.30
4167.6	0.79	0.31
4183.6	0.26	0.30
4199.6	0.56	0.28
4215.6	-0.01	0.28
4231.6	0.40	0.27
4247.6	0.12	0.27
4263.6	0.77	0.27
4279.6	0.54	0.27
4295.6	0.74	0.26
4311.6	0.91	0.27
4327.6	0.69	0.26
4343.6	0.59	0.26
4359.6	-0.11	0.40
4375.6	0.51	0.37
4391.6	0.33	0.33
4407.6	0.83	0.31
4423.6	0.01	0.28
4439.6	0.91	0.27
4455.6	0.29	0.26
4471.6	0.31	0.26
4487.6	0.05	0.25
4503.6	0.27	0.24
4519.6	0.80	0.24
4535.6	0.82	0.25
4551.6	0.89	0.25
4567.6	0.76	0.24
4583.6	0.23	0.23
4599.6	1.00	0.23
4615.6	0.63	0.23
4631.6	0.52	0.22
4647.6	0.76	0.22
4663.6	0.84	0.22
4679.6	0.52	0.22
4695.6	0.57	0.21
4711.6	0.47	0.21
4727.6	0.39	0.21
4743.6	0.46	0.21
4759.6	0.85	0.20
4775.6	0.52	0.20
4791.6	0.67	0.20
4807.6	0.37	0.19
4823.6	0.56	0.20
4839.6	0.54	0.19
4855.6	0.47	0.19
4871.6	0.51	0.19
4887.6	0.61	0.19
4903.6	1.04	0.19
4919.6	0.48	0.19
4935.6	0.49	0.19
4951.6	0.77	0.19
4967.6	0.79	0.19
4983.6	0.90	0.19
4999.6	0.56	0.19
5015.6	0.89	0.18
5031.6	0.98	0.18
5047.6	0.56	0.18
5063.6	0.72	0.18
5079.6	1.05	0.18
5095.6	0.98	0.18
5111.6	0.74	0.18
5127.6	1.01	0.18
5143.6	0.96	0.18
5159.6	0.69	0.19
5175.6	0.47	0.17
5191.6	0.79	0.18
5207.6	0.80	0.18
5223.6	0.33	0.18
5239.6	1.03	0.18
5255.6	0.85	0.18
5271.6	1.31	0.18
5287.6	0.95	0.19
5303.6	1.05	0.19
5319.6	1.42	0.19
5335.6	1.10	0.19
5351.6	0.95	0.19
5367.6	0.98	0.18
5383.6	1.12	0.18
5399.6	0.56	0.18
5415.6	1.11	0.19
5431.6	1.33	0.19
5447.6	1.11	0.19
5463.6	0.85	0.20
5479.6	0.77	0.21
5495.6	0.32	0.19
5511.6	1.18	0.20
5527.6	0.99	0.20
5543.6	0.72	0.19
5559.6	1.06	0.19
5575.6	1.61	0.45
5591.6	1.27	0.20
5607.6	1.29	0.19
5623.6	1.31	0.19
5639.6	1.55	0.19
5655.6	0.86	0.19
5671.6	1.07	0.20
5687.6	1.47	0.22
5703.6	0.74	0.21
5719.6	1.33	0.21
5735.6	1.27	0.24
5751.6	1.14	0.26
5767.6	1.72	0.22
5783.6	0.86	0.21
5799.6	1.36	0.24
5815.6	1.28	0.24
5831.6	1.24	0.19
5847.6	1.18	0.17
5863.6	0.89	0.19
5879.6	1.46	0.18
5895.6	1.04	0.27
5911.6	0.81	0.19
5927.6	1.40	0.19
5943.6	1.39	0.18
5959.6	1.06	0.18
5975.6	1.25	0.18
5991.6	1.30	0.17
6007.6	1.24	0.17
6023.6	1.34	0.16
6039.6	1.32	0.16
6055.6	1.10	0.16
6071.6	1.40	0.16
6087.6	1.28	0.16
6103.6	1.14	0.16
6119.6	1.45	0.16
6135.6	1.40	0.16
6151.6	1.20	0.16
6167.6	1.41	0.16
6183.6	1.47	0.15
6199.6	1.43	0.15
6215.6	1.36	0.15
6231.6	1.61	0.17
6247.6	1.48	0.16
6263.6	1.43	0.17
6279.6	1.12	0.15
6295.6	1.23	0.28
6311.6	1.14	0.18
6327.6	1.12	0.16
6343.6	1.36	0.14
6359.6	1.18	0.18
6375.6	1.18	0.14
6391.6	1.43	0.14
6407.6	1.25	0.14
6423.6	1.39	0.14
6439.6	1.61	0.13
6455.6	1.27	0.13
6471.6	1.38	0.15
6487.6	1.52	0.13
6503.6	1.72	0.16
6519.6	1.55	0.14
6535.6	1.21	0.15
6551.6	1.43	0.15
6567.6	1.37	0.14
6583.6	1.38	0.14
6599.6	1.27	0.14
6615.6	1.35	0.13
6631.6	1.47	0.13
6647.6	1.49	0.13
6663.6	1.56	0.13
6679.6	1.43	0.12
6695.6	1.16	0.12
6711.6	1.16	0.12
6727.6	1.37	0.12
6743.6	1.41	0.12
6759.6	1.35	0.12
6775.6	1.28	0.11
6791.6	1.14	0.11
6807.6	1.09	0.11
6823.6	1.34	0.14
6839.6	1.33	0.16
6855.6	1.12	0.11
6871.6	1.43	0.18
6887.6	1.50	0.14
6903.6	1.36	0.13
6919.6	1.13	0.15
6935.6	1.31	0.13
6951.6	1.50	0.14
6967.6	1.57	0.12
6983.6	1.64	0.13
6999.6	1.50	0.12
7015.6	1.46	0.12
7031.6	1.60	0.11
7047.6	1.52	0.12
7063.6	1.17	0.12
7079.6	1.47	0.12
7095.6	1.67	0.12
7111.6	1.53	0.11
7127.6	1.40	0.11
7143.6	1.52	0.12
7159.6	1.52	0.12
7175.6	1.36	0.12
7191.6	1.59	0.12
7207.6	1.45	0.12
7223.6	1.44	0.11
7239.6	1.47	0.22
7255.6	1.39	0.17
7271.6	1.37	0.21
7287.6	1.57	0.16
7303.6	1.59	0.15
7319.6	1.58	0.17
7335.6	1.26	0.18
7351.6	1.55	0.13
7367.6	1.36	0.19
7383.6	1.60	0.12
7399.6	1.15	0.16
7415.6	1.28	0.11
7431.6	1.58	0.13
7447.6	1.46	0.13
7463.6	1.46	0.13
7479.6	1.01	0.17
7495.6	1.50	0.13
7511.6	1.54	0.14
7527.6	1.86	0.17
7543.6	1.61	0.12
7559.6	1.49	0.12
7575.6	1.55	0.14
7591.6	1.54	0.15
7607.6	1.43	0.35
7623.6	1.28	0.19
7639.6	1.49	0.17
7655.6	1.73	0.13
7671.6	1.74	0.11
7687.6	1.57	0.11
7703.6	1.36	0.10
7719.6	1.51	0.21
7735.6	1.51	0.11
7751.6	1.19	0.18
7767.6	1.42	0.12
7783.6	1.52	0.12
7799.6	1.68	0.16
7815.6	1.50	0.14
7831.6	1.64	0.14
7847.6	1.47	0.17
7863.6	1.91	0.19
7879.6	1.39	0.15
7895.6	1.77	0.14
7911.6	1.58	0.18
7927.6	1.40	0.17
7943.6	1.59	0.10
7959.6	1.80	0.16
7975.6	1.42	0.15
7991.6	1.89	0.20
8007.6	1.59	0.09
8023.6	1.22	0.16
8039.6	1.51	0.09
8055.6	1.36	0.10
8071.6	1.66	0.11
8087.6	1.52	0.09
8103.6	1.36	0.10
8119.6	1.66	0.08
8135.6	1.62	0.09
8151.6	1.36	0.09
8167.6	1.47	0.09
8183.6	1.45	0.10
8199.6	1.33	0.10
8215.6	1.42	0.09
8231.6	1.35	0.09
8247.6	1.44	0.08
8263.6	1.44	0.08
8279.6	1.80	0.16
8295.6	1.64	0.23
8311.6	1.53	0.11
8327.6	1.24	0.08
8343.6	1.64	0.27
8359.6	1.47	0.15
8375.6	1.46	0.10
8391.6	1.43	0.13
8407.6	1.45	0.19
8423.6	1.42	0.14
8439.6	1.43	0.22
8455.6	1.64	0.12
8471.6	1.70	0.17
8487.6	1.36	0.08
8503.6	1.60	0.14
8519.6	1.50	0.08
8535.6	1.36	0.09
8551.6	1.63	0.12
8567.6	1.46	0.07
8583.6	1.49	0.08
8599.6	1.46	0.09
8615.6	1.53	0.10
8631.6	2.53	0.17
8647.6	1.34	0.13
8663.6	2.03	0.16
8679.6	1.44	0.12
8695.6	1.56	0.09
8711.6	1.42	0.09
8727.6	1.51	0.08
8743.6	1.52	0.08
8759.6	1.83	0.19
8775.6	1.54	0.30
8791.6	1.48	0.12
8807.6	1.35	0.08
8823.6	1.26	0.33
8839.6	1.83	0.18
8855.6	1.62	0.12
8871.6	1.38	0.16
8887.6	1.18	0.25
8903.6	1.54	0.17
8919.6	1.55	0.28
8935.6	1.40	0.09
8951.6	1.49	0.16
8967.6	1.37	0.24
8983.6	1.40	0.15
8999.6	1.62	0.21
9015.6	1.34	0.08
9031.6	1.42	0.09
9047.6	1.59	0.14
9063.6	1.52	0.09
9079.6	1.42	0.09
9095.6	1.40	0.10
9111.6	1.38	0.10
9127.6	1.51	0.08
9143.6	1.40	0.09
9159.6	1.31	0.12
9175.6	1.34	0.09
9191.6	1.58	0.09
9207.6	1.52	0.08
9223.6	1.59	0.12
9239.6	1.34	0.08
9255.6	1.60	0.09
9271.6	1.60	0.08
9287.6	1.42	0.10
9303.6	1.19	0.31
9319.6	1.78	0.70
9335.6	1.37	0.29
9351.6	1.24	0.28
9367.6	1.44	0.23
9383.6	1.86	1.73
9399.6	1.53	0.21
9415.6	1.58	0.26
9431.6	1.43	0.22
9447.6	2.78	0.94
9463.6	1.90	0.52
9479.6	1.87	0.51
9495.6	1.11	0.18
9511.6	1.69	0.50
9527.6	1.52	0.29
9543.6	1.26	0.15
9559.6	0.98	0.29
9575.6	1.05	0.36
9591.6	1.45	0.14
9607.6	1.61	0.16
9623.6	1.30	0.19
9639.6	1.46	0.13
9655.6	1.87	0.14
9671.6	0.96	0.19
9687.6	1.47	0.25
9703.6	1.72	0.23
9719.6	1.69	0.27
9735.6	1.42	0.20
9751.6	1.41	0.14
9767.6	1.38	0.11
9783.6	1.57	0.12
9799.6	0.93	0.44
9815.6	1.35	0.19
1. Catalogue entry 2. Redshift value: 0.315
